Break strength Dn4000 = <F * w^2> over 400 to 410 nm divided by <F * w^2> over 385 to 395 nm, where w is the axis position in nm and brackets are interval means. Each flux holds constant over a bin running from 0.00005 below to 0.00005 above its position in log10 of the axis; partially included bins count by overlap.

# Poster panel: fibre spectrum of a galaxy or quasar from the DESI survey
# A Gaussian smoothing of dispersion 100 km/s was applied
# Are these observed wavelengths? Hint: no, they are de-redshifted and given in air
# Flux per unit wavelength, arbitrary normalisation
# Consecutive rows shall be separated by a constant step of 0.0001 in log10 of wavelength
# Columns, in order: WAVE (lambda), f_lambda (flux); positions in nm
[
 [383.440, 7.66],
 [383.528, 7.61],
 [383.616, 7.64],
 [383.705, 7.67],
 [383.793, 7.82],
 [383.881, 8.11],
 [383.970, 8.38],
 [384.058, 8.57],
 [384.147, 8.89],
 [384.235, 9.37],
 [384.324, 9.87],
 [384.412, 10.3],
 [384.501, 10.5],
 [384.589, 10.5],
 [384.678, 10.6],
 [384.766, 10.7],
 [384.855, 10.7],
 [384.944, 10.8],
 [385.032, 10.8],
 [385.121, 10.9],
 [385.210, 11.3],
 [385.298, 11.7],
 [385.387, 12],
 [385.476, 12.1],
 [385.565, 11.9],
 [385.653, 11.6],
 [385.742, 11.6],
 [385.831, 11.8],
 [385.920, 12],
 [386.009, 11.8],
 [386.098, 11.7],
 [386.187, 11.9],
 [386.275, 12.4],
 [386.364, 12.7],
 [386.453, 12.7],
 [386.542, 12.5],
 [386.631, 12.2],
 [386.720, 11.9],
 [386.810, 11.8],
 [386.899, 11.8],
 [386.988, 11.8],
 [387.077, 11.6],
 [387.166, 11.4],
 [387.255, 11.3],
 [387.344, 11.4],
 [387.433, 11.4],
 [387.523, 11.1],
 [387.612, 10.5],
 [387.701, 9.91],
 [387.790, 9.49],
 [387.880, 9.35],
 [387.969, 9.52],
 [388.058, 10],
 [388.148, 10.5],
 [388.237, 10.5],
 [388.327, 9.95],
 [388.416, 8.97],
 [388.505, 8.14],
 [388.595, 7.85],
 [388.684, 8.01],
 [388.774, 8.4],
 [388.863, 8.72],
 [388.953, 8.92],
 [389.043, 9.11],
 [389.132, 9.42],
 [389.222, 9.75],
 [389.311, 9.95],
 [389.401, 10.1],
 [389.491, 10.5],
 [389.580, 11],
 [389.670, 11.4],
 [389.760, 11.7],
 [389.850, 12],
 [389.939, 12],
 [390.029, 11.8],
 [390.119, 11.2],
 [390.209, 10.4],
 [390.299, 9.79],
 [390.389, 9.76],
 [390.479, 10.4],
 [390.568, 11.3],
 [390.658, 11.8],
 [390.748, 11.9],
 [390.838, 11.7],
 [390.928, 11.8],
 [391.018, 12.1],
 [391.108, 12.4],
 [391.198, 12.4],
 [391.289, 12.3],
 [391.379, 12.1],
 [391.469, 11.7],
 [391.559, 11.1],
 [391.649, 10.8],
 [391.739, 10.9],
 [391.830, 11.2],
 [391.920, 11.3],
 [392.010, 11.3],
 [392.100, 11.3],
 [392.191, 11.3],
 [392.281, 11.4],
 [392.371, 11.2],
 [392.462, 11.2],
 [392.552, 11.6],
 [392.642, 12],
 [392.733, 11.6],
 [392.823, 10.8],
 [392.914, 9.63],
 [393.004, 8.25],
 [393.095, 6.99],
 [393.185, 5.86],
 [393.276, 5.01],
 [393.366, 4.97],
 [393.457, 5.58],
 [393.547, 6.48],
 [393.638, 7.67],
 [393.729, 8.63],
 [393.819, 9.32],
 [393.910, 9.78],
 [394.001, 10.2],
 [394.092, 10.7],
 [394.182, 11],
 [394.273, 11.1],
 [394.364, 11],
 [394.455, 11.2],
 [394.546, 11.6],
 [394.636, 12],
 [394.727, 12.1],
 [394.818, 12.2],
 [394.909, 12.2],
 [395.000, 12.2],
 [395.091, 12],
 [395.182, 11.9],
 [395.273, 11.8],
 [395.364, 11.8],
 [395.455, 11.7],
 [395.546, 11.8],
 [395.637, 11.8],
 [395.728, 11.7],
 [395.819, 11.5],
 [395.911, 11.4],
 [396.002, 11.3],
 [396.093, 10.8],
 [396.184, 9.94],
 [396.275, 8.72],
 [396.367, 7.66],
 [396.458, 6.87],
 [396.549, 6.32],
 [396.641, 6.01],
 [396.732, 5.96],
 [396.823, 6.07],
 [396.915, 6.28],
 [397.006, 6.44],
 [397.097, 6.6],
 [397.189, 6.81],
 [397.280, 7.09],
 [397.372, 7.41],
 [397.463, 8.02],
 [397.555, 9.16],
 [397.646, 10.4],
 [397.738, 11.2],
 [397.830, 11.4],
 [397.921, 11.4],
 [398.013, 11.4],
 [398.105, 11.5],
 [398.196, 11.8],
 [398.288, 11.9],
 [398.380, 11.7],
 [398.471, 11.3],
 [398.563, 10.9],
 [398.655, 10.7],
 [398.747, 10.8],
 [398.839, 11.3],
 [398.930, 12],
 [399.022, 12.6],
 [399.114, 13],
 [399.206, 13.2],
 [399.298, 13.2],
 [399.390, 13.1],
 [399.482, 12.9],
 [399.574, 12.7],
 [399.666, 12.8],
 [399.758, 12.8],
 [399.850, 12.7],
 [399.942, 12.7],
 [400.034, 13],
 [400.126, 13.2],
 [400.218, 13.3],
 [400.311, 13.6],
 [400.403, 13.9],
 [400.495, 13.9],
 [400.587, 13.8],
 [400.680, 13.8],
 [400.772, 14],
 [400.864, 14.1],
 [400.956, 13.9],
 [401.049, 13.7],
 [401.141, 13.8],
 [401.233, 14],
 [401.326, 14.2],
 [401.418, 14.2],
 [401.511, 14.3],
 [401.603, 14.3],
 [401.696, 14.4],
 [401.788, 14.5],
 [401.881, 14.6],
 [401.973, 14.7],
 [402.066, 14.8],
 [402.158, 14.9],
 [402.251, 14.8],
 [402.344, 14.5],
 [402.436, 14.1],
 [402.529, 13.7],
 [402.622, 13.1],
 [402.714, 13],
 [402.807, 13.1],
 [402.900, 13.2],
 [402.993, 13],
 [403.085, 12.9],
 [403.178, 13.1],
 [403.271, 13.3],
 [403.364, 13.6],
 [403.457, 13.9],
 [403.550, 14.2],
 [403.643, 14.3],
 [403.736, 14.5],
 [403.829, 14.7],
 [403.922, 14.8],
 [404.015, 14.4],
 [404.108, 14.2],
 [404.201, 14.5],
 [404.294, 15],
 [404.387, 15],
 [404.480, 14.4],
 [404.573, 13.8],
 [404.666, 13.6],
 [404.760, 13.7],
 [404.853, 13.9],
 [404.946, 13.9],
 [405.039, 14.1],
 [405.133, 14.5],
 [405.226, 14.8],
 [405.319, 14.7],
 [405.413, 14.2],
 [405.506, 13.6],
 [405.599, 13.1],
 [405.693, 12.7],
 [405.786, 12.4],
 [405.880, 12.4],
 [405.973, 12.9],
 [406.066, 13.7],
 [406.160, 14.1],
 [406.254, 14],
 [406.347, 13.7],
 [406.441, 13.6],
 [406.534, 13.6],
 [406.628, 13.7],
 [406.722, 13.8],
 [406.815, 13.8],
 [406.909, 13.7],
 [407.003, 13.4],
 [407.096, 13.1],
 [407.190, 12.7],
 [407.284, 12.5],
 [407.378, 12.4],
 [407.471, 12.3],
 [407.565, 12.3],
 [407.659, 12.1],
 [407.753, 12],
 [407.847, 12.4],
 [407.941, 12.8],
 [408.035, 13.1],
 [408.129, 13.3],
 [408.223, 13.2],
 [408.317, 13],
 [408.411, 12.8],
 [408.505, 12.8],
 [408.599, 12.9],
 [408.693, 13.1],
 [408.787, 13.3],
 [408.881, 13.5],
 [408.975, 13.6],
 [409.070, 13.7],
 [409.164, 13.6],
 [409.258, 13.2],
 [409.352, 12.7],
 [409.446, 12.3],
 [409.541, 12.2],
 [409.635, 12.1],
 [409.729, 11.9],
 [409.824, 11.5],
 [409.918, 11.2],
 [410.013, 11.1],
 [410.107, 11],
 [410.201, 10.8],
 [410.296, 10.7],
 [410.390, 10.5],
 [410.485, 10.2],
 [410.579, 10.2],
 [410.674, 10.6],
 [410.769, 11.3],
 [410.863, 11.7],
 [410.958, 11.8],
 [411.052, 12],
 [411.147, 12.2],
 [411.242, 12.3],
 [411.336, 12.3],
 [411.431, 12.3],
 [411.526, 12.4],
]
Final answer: 1.4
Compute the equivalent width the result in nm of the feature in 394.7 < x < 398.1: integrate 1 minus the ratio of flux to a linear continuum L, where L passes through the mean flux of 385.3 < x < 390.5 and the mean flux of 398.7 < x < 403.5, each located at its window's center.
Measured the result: 0.758 nm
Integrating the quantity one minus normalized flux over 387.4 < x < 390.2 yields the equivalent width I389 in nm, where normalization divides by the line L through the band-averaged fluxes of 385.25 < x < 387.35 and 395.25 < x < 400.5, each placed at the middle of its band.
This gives 0.39 nm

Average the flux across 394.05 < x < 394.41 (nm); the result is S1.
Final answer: 11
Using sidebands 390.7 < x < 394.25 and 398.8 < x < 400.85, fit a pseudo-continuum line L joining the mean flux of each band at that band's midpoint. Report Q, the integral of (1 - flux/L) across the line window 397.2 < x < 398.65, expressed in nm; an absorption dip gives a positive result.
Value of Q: 0.23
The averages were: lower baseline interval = 10.2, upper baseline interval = 13.1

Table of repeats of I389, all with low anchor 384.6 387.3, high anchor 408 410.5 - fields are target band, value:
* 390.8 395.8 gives 0.52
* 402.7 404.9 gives -0.31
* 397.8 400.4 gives -0.05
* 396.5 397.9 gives 0.50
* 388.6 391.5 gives 0.25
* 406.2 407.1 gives -0.10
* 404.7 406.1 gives -0.16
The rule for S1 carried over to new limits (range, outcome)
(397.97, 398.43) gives 11.7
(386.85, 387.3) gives 11.6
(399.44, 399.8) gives 12.8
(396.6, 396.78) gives 6.01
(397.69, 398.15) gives 11.4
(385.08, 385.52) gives 11.6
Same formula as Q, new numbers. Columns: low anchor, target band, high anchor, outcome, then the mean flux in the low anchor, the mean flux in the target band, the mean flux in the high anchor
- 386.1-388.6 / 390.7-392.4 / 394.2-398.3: -0.18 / 10.9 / 11.6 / 10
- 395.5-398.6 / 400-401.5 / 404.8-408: -0.39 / 9.43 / 13.8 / 13.3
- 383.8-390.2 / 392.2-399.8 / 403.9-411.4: 0.94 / 10.6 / 10.2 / 12.9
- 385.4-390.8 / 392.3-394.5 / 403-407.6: 0.46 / 10.8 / 9.26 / 13.7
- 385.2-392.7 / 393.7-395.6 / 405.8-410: 0.05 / 11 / 11.3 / 12.9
